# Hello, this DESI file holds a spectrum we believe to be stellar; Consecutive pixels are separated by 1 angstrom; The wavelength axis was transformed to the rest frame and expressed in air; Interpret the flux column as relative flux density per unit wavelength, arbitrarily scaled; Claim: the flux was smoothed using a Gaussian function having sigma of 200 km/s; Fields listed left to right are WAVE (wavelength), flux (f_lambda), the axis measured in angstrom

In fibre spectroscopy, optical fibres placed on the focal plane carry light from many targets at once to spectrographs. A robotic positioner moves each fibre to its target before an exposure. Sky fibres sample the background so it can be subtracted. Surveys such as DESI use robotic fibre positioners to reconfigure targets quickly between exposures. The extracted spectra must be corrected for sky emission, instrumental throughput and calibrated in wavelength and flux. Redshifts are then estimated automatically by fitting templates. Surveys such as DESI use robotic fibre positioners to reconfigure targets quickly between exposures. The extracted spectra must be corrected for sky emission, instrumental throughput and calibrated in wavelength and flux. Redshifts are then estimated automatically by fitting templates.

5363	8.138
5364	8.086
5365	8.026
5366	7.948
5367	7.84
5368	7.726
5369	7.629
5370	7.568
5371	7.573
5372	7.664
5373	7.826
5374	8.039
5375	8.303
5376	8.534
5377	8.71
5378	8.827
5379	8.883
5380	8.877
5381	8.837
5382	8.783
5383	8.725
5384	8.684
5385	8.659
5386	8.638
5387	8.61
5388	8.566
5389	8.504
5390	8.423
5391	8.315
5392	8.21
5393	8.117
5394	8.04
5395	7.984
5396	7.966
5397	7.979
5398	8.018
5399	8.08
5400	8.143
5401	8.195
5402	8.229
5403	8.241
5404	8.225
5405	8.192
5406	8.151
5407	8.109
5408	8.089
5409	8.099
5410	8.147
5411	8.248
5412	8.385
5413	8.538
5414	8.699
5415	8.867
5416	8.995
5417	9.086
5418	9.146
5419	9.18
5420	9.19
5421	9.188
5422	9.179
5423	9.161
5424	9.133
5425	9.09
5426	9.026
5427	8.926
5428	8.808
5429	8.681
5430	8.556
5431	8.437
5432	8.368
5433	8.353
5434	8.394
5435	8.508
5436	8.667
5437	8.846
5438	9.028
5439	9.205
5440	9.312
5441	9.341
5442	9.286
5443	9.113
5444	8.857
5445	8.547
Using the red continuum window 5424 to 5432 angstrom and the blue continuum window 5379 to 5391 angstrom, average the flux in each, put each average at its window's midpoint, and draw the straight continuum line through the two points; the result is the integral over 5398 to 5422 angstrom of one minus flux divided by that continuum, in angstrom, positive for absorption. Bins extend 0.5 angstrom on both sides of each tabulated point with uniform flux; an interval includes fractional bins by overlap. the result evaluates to 0.64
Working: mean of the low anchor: 8.66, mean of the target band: 8.5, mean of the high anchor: 8.78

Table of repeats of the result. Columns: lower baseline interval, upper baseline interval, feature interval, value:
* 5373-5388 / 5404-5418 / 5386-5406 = 0.7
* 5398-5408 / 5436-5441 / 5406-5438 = -0.2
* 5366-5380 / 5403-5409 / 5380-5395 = -0.7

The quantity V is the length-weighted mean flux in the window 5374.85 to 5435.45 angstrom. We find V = 8.55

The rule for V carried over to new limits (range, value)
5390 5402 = 8.11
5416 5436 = 8.86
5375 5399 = 8.46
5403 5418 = 8.43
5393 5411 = 8.11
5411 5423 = 8.93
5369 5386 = 8.39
